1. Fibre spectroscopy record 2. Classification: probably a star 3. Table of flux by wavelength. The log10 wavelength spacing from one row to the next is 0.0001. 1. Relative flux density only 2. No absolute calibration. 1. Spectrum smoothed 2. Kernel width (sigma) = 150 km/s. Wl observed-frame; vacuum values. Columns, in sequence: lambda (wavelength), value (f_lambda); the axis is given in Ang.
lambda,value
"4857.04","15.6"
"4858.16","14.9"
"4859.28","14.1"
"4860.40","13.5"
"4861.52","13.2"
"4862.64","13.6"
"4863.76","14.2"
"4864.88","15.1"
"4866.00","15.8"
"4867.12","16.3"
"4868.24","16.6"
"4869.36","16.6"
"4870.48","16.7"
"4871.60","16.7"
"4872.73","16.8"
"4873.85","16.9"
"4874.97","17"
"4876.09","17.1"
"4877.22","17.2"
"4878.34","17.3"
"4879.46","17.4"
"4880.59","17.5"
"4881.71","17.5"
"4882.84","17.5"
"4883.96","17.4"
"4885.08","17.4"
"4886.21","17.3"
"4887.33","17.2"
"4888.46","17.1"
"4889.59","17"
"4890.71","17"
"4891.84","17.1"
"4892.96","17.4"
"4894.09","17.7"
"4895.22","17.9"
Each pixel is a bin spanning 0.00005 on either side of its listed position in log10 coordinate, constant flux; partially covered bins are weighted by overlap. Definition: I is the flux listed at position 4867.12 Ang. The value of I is 16.3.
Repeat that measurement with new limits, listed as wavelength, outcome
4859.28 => 14.1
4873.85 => 16.9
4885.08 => 17.4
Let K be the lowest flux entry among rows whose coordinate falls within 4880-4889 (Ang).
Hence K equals 17.1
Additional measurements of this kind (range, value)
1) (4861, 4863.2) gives 13.2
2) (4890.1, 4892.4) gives 17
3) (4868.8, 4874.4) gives 16.6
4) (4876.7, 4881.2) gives 17.2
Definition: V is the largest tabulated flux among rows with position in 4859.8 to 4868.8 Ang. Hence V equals 16.6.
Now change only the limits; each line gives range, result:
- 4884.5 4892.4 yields 17.4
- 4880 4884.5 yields 17.5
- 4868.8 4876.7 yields 17.1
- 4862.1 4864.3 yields 14.2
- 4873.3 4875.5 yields 17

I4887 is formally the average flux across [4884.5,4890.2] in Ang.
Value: 17.2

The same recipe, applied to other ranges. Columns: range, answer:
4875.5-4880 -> 17.3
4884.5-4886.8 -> 17.4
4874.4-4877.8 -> 17.1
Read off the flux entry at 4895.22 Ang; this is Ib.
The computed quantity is 17.9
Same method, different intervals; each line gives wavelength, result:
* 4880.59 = 17.5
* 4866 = 15.8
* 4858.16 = 14.9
